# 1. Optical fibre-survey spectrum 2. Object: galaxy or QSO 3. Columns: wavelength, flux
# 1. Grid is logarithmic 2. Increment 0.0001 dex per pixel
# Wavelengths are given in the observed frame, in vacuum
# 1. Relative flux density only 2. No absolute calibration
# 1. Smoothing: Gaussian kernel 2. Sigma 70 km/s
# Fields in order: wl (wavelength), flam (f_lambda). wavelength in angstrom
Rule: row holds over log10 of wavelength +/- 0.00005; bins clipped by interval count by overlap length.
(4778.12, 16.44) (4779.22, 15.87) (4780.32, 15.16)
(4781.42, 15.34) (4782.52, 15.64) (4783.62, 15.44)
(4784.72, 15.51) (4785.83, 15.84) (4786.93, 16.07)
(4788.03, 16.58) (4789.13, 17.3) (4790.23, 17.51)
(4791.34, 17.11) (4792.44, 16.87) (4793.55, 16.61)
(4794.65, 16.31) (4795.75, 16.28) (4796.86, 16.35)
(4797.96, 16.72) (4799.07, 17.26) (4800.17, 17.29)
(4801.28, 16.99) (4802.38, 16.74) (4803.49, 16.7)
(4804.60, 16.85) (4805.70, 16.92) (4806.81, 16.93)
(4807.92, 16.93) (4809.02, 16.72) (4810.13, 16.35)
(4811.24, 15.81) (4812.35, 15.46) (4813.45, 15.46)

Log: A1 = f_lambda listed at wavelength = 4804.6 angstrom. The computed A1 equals 16.85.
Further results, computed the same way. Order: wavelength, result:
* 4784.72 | 15.51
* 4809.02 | 16.72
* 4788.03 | 16.58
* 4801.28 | 16.99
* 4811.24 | 15.81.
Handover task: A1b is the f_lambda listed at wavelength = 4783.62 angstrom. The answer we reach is 15.44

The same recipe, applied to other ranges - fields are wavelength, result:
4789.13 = 17.3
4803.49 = 16.7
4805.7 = 16.92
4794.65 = 16.31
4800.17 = 17.29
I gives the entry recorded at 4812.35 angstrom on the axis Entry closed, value 15.46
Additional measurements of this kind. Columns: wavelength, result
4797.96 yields 16.72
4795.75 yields 16.28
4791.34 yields 17.11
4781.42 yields 15.34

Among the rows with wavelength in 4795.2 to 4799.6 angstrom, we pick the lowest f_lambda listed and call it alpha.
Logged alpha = 16.28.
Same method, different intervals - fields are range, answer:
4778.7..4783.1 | 15.16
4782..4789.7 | 15.44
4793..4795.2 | 16.31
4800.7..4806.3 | 16.7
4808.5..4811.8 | 15.81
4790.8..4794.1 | 16.61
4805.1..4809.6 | 16.72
